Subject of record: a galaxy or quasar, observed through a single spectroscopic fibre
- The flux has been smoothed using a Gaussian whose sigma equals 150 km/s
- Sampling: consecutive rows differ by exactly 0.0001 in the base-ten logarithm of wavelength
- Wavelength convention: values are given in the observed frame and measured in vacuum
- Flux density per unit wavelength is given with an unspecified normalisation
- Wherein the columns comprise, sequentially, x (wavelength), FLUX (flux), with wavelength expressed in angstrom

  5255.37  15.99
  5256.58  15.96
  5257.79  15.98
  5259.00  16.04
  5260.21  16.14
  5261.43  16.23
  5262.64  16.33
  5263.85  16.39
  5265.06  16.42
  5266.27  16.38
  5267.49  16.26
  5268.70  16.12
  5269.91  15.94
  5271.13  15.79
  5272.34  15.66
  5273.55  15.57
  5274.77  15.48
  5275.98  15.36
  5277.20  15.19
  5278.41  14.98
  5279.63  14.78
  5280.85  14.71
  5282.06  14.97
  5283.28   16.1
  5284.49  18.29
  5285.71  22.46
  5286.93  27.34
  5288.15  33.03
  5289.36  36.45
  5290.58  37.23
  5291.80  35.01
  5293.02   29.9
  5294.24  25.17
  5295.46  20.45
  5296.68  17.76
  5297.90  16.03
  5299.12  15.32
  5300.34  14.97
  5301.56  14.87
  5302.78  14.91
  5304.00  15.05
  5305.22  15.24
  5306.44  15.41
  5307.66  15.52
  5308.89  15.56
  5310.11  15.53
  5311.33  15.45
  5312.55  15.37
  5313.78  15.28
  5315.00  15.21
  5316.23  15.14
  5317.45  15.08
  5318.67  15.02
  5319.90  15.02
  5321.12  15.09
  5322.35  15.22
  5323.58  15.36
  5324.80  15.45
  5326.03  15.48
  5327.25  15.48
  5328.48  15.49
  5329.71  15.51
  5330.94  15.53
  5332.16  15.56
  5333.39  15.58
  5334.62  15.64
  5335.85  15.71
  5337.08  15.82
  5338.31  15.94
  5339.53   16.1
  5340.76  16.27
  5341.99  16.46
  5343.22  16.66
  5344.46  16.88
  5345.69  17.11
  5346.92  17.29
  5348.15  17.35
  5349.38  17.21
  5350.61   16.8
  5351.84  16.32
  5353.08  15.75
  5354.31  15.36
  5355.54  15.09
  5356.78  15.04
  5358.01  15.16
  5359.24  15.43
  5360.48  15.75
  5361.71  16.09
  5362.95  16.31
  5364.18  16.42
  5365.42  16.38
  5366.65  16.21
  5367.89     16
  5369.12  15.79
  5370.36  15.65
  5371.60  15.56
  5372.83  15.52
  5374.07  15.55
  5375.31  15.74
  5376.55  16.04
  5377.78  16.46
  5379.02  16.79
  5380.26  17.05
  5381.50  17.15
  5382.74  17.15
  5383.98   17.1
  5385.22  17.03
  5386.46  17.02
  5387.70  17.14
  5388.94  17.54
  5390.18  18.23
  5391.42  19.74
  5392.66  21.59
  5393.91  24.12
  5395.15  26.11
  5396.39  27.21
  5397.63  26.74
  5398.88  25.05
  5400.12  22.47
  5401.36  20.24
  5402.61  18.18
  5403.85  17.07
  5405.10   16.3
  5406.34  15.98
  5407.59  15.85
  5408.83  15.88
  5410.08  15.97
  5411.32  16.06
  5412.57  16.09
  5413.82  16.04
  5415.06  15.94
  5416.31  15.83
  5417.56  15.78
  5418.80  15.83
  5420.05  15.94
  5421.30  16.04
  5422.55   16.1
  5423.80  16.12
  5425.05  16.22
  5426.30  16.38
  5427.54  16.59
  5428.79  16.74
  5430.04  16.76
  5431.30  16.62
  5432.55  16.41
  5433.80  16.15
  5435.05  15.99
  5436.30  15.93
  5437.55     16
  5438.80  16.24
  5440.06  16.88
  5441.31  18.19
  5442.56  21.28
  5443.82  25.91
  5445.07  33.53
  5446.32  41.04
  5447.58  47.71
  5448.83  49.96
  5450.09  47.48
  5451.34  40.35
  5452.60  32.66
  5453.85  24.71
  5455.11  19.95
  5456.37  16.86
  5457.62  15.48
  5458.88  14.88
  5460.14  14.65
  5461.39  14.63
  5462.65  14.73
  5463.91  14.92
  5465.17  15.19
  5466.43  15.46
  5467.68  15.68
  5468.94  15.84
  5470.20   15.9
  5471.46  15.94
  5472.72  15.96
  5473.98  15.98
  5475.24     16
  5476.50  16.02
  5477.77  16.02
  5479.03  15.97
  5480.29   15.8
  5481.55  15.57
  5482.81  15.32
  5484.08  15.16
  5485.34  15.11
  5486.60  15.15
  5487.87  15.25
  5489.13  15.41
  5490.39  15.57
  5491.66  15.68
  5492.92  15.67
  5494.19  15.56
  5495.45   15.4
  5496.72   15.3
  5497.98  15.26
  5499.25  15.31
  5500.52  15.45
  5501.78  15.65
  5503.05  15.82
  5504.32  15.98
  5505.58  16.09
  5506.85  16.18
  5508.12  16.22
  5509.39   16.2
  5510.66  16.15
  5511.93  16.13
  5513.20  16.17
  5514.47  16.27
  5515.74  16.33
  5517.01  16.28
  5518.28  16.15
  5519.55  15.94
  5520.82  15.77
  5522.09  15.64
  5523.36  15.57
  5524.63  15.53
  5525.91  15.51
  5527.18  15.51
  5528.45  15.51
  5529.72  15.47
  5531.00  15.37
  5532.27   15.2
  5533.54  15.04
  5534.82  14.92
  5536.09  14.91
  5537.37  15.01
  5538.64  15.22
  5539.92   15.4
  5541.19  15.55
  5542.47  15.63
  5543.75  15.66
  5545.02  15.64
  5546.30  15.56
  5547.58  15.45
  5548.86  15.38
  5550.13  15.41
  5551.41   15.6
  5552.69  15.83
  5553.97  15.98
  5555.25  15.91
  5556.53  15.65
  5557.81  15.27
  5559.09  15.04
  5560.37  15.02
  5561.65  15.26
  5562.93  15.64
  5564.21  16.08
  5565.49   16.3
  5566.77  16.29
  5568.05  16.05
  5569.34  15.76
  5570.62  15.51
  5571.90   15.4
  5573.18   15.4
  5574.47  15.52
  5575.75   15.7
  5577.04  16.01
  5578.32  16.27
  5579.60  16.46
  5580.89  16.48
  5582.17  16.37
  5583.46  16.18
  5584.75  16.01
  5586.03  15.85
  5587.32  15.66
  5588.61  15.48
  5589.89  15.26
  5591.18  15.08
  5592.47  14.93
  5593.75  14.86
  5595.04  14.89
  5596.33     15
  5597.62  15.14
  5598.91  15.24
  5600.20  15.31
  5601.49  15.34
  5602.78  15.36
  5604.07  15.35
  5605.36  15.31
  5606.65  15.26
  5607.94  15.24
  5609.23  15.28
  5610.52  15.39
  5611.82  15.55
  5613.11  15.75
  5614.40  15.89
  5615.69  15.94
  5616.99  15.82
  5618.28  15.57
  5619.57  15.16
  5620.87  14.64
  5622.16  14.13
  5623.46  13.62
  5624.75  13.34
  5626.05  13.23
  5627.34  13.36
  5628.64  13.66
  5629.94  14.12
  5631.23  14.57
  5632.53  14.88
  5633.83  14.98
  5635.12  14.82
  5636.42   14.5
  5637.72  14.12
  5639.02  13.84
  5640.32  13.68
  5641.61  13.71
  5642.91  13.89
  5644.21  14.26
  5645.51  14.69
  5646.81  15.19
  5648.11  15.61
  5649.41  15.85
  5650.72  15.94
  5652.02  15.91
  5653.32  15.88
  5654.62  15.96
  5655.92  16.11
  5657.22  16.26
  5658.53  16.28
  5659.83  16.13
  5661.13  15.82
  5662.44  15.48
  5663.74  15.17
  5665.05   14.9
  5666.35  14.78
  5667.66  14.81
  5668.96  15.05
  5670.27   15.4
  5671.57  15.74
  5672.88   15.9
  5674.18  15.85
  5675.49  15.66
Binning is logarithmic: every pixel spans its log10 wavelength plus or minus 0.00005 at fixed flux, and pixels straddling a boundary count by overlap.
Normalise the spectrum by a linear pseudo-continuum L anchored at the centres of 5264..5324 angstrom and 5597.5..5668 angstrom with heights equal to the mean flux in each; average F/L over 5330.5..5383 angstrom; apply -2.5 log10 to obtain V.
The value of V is 0.09 mag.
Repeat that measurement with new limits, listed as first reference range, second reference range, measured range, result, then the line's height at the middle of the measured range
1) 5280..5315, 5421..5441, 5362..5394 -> 0.049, 17.8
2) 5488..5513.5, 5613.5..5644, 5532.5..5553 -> -0.005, 15.3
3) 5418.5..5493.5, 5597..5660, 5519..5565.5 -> 0.112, 17.2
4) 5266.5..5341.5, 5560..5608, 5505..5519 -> -0.005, 16.1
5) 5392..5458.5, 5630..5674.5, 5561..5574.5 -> 0.112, 17.5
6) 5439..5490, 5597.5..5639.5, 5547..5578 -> 0.091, 17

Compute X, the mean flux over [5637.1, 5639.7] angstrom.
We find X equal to 14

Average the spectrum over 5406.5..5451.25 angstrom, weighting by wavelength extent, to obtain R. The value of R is 20.8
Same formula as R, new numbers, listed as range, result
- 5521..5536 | 15.4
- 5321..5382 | 16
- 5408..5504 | 18.6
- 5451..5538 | 16.3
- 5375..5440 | 17.7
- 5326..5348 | 16.1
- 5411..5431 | 16.2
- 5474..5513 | 15.7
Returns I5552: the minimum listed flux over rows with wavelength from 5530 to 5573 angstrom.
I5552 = 14.91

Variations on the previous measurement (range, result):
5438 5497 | 14.63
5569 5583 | 15.4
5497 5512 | 15.26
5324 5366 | 15.04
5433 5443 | 15.93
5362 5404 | 15.52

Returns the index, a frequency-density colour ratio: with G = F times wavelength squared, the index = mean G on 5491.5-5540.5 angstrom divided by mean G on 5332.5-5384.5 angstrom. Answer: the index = 1.03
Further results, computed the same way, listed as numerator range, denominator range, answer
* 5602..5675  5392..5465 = 0.78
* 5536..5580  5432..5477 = 0.75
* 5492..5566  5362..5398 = 0.91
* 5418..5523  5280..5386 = 1.12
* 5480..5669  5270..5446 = 0.94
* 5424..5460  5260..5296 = 1.24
